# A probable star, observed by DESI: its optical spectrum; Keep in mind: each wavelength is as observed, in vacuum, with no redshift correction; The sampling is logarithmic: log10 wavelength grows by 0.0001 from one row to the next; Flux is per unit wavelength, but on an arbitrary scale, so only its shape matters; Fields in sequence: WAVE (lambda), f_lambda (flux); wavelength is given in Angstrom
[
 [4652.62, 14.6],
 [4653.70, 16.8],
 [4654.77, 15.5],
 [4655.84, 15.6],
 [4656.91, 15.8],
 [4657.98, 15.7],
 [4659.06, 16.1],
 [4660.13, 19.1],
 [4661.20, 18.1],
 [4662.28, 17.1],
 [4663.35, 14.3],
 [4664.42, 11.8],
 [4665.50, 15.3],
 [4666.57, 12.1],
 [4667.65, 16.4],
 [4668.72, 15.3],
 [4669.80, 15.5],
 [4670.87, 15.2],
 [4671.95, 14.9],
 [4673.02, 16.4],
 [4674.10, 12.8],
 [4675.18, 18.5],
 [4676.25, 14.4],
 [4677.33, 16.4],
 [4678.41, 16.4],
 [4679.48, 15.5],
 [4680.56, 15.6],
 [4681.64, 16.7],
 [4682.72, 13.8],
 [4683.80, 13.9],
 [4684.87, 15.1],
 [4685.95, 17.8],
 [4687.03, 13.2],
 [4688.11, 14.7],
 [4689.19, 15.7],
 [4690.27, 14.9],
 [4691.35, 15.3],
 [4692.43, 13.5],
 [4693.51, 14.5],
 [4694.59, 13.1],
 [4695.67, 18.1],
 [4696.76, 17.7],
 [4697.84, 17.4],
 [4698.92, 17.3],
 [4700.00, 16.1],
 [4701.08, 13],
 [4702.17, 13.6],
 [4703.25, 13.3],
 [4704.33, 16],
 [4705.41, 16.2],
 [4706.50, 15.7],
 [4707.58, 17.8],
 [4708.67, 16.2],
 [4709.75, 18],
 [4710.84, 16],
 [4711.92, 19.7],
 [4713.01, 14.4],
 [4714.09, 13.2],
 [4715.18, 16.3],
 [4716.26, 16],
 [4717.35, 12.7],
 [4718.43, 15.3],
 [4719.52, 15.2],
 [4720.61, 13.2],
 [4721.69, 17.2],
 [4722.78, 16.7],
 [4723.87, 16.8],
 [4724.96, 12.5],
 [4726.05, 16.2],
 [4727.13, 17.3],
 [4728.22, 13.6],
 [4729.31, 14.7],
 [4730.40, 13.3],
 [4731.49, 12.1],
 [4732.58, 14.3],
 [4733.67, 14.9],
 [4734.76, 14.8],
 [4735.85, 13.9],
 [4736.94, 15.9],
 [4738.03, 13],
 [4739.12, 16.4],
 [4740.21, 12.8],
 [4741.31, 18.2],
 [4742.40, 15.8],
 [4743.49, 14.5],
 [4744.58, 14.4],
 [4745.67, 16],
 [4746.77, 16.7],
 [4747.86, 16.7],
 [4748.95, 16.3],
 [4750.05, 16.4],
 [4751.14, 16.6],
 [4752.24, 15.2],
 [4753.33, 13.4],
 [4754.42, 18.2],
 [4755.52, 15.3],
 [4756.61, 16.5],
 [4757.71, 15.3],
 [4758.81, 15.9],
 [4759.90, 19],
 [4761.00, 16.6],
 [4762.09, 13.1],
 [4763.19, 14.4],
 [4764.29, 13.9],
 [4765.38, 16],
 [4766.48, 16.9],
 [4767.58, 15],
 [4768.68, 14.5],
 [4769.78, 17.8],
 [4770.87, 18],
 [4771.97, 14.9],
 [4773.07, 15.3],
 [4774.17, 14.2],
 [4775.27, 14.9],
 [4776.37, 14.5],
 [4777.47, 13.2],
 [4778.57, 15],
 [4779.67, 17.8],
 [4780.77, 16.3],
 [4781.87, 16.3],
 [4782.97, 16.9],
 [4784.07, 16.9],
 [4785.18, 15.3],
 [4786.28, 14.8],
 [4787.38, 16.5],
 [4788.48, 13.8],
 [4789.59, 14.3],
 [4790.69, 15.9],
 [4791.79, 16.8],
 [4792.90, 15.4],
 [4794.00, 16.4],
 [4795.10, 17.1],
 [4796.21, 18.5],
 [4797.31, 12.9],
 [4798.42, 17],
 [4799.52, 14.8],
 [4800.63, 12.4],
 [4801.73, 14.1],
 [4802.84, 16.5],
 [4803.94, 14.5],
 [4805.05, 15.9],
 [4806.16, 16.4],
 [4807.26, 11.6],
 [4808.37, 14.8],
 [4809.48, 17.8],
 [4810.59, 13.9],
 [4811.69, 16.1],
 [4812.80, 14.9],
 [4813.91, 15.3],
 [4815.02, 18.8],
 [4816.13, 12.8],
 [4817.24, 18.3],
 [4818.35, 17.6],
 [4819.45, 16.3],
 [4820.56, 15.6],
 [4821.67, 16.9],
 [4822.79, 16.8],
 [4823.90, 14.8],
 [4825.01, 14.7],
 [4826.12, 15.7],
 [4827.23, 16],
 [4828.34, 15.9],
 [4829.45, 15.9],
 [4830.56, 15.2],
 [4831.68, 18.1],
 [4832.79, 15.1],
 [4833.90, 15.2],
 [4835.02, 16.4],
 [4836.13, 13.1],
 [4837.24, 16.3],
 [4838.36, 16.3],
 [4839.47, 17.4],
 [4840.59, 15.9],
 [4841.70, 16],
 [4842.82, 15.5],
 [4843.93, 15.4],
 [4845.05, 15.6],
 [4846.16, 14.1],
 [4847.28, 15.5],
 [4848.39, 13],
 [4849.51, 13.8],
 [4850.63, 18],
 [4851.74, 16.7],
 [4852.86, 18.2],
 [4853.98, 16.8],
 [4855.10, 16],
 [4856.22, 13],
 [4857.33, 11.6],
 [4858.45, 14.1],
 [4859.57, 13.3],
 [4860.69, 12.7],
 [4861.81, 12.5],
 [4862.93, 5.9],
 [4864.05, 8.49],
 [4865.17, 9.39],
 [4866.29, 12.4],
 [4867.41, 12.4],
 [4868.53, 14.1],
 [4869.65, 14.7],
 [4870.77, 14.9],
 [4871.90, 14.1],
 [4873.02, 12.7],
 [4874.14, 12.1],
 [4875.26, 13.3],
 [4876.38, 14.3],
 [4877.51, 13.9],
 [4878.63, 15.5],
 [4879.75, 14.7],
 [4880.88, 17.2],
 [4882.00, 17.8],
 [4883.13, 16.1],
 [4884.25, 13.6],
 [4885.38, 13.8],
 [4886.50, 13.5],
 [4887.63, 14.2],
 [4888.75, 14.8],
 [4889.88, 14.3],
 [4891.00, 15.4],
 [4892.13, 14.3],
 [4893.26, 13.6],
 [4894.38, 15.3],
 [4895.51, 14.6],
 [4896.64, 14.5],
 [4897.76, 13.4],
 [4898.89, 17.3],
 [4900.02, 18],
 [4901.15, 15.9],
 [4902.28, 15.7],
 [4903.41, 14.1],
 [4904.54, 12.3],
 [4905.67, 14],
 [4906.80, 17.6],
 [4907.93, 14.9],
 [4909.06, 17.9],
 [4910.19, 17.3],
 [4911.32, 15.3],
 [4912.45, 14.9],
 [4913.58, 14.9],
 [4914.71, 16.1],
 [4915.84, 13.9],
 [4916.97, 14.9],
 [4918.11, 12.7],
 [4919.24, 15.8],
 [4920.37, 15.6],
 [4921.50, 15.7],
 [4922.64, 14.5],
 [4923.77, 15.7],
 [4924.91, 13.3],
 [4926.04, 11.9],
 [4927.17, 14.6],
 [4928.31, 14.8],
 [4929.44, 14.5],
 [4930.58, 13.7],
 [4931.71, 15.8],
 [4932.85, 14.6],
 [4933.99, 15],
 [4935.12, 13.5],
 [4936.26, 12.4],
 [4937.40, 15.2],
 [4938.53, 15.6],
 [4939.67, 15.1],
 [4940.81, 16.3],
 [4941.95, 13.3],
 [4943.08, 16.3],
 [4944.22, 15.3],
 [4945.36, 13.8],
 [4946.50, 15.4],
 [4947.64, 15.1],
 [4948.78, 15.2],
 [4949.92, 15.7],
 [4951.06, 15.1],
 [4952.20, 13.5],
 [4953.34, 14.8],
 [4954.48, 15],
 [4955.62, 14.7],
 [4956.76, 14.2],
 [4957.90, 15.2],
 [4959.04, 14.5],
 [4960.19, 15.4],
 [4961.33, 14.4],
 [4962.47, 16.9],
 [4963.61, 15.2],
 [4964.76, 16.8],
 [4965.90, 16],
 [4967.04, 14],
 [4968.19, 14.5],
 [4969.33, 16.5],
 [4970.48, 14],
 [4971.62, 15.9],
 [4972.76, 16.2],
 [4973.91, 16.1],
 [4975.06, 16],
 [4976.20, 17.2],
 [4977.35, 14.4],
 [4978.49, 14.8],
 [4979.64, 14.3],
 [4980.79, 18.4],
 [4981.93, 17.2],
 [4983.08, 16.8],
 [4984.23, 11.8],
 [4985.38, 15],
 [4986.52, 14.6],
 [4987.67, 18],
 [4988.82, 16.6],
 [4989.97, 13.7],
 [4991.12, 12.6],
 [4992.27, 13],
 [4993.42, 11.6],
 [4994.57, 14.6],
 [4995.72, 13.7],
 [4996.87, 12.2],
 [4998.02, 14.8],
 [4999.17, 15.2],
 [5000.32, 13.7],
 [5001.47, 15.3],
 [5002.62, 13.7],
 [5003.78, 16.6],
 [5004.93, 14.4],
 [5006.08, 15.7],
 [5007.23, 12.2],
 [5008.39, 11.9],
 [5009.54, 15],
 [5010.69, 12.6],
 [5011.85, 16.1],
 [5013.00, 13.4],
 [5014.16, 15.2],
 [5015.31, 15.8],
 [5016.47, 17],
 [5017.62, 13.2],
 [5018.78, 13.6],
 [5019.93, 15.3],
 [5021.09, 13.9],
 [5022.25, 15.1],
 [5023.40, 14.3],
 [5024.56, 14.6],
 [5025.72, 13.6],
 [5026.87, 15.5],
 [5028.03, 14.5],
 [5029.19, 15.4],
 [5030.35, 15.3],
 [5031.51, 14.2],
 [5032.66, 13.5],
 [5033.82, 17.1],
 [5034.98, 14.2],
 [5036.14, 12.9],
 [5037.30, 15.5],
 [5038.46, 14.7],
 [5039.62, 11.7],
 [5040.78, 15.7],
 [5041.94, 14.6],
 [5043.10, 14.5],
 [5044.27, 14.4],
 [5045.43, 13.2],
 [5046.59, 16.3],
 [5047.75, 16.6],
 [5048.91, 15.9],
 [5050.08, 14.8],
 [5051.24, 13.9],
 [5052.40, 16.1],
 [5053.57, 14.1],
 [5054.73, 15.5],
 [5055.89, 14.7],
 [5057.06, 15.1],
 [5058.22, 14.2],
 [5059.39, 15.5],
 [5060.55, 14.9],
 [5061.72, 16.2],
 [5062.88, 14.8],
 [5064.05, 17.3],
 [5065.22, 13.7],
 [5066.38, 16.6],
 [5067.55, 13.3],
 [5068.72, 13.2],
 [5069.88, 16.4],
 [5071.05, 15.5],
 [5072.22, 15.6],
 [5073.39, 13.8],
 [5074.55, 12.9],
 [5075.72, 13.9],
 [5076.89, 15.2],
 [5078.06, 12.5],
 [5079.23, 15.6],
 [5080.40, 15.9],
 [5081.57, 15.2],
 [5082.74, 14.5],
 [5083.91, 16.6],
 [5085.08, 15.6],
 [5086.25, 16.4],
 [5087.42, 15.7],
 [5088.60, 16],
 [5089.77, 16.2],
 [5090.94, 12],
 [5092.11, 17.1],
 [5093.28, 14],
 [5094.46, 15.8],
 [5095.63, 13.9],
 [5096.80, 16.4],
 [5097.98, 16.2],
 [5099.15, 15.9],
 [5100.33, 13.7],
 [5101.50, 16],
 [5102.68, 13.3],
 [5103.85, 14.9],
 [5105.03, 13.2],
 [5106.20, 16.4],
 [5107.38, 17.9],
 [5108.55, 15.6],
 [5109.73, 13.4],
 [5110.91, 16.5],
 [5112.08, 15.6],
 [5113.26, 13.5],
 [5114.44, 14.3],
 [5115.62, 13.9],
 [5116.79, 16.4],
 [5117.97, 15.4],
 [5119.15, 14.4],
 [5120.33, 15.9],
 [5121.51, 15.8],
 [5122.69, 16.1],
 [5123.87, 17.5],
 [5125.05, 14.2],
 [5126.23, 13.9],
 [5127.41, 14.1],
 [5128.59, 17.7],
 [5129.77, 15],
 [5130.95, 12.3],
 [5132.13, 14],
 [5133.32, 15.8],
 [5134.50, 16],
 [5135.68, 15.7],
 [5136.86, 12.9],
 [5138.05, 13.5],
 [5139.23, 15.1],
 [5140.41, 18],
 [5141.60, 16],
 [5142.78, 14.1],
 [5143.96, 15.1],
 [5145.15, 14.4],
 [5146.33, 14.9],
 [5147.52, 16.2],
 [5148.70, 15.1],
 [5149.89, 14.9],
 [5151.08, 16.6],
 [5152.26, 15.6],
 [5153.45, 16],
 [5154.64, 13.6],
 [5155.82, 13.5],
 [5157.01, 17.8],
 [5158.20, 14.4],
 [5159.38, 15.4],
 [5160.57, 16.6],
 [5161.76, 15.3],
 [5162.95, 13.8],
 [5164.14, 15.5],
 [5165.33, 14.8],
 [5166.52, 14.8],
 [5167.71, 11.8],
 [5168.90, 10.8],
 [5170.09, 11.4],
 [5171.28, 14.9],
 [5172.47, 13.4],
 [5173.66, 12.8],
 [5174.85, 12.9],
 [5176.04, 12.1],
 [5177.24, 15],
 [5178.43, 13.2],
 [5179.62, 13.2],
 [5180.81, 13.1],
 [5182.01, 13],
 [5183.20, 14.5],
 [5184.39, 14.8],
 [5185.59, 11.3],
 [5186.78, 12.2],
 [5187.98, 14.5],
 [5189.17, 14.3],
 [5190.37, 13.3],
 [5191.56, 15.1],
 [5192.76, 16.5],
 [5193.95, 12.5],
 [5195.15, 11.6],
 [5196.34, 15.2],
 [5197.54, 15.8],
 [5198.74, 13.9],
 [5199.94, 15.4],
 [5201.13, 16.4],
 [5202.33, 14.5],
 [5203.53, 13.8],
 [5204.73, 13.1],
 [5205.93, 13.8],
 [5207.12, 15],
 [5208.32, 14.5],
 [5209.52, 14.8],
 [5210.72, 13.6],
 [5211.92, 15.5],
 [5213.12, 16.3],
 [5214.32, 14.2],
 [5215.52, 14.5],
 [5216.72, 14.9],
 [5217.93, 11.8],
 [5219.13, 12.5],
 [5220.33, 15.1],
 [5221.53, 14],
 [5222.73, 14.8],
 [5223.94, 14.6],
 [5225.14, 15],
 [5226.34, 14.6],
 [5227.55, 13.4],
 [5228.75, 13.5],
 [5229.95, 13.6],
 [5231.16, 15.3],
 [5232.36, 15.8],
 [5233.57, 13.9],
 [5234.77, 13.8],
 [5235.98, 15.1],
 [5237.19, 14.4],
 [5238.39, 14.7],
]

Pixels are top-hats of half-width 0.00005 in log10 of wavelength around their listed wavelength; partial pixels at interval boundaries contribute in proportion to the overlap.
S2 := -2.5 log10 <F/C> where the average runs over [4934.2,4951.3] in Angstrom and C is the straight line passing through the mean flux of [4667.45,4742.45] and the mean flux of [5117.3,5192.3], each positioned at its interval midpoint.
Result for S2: 0.00 mag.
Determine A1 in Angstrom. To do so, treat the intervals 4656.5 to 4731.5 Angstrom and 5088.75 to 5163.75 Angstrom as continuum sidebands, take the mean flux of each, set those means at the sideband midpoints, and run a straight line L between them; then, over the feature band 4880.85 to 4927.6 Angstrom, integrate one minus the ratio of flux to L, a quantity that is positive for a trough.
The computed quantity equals 0.9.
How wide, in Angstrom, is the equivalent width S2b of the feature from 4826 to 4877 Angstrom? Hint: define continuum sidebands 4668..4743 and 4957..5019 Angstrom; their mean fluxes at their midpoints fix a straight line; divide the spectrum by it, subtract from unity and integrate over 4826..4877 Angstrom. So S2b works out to 2.4 Angstrom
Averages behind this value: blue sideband 15.3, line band 14.4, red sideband 14.9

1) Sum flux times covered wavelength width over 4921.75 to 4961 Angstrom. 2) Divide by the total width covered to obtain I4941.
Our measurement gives 14.7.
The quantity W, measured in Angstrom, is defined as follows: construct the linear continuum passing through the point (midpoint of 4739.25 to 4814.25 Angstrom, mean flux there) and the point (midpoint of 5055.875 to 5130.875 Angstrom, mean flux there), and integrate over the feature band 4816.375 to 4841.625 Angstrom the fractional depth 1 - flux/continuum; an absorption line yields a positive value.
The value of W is -0.8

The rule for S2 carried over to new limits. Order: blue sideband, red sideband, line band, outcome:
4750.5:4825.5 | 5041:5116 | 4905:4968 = 0.03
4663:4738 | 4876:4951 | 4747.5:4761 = -0.07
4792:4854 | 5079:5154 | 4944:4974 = 0.02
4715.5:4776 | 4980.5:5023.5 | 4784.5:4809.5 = -0.01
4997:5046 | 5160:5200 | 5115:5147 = -0.08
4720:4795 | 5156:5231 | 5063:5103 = -0.04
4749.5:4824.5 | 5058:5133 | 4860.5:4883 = 0.17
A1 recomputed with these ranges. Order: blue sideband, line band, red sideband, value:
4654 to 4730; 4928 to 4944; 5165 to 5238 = 0.06 Angstrom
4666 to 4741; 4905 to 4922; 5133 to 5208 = -0.63 Angstrom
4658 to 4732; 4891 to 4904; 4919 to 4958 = -0.27 Angstrom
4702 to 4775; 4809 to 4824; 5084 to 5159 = -0.73 Angstrom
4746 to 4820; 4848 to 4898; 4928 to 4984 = 4.67 Angstrom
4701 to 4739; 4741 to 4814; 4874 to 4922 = -2.41 Angstrom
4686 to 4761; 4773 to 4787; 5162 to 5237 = -0.20 Angstrom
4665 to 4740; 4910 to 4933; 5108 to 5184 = 0.35 Angstrom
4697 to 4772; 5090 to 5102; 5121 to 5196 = -0.43 Angstrom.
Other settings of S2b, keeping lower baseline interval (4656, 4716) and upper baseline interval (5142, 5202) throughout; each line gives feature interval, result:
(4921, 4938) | 0.7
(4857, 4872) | 2.9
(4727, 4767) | 0.2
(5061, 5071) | -0.4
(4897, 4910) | -0.5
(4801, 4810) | 0.1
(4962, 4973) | -0.6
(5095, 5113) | -1.0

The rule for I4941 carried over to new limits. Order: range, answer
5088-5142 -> 15.2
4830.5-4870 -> 14.4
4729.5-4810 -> 15.4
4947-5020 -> 14.9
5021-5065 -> 14.9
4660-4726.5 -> 15.5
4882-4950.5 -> 14.9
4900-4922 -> 15.3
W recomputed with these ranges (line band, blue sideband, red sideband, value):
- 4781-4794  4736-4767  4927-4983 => -0.15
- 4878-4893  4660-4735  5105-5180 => 0.14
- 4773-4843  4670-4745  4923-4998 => -2.39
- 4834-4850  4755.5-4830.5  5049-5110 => 0.25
